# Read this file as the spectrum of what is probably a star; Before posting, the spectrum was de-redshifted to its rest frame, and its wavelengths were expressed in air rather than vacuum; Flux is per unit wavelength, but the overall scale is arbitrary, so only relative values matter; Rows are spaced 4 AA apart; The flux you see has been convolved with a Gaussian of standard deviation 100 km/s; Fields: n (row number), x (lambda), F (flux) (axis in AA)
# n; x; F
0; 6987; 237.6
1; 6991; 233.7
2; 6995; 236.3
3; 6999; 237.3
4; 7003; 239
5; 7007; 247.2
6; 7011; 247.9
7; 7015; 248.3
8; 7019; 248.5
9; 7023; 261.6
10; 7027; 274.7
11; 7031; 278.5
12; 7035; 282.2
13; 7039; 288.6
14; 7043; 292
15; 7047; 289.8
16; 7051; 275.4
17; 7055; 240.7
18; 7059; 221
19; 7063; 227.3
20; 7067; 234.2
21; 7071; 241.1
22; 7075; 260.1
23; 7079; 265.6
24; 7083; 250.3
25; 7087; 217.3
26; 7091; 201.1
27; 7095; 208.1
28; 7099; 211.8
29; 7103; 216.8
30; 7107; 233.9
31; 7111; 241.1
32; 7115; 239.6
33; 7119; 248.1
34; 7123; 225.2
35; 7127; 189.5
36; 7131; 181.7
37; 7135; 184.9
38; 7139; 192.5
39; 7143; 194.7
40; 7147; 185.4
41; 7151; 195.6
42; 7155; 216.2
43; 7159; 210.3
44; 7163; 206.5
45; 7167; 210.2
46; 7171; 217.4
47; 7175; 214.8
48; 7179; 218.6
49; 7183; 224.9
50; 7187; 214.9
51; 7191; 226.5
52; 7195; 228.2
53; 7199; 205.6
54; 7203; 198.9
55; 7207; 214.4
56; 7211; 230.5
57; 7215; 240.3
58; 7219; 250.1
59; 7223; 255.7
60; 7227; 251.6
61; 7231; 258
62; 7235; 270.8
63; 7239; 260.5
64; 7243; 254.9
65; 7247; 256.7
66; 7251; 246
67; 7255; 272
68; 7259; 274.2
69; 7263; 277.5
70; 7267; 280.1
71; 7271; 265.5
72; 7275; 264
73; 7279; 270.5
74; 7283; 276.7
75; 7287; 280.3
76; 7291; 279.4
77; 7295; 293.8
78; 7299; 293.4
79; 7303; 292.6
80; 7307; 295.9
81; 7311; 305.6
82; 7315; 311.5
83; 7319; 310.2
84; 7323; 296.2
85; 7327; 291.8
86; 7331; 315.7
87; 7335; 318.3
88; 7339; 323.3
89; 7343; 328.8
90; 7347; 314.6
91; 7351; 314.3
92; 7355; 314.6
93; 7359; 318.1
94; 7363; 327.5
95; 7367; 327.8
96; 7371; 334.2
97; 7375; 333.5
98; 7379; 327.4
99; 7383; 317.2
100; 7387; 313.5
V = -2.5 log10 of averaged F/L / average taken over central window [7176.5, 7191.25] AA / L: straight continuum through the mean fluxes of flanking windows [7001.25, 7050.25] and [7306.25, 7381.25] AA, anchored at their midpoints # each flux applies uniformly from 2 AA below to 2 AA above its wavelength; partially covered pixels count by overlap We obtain 0.304 mag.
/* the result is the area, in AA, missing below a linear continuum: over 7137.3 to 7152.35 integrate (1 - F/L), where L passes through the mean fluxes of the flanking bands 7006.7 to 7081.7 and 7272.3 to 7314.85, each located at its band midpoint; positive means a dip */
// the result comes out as 4.4 AA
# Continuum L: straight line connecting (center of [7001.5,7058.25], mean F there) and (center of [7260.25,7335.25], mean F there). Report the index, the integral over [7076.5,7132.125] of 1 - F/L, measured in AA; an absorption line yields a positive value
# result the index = 9.6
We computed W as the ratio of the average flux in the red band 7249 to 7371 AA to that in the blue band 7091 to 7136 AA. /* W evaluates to 1.4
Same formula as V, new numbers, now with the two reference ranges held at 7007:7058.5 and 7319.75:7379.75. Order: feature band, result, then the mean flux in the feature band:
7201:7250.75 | 0.214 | 245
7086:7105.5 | 0.294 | 211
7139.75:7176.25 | 0.366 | 205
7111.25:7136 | 0.294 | 215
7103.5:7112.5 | 0.192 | 234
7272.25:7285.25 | 0.138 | 270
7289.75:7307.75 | 0.069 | 291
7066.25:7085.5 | 0.097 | 250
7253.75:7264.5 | 0.110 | 275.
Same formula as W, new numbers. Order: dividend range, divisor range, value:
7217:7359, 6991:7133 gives 1.17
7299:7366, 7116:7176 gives 1.51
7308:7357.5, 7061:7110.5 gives 1.35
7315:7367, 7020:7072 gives 1.20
